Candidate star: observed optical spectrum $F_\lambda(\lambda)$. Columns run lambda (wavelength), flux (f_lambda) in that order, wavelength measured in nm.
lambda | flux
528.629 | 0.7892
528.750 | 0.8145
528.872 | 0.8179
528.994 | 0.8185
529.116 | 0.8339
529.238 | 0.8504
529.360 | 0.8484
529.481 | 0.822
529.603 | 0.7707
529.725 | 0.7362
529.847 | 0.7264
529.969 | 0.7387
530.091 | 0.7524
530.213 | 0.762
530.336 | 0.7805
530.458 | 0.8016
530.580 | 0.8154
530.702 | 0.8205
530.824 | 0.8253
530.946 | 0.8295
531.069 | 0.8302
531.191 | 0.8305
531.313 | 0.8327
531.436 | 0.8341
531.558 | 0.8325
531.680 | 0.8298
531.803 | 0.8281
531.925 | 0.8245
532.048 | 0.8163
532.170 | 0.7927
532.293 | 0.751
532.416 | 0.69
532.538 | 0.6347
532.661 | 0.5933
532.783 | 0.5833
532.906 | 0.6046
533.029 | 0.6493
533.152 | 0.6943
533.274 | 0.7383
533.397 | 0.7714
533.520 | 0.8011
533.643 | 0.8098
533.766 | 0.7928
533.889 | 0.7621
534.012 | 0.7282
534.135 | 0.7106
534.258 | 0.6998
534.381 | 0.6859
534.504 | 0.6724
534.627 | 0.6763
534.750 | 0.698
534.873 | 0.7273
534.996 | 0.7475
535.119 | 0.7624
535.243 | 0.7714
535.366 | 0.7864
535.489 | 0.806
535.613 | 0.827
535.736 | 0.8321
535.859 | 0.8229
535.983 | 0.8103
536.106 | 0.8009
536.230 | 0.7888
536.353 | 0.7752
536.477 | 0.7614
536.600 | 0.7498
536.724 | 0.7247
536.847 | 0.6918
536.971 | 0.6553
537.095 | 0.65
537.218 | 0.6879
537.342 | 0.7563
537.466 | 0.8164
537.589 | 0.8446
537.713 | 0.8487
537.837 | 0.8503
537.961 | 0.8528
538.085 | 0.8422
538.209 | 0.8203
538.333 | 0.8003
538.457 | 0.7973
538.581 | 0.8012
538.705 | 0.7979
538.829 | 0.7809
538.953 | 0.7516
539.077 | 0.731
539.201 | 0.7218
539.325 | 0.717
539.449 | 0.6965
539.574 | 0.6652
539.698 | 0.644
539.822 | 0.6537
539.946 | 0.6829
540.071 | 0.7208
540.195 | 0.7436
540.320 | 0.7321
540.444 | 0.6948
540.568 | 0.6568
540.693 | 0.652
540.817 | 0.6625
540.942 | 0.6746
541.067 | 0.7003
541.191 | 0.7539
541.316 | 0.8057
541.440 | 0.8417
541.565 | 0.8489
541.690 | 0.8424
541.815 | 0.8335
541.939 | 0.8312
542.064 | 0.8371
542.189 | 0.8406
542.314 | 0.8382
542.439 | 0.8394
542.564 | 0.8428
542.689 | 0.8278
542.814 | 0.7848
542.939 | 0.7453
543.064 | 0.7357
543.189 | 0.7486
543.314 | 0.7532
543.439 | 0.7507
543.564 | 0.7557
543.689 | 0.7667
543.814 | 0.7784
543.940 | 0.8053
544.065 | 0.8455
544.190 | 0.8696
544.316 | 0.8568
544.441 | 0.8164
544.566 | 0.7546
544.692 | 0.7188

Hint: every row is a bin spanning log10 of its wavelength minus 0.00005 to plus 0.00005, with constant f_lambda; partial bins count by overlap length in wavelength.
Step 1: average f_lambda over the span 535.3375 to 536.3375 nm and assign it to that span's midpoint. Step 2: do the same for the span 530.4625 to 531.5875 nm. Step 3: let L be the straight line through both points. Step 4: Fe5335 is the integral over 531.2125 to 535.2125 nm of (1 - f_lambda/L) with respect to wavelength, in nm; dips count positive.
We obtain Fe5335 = 0.39 nm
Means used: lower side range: 0.827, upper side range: 0.809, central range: 0.738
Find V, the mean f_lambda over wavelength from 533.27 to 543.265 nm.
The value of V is 0.761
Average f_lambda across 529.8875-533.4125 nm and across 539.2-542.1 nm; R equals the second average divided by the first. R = 1.0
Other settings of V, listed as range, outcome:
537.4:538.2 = 0.84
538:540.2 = 0.744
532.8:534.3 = 0.726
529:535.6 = 0.761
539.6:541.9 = 0.731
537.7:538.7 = 0.823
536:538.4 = 0.775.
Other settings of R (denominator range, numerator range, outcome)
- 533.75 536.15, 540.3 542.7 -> 1.03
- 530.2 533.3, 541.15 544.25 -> 1.06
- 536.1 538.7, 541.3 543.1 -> 1.06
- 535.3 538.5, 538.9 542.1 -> 0.94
